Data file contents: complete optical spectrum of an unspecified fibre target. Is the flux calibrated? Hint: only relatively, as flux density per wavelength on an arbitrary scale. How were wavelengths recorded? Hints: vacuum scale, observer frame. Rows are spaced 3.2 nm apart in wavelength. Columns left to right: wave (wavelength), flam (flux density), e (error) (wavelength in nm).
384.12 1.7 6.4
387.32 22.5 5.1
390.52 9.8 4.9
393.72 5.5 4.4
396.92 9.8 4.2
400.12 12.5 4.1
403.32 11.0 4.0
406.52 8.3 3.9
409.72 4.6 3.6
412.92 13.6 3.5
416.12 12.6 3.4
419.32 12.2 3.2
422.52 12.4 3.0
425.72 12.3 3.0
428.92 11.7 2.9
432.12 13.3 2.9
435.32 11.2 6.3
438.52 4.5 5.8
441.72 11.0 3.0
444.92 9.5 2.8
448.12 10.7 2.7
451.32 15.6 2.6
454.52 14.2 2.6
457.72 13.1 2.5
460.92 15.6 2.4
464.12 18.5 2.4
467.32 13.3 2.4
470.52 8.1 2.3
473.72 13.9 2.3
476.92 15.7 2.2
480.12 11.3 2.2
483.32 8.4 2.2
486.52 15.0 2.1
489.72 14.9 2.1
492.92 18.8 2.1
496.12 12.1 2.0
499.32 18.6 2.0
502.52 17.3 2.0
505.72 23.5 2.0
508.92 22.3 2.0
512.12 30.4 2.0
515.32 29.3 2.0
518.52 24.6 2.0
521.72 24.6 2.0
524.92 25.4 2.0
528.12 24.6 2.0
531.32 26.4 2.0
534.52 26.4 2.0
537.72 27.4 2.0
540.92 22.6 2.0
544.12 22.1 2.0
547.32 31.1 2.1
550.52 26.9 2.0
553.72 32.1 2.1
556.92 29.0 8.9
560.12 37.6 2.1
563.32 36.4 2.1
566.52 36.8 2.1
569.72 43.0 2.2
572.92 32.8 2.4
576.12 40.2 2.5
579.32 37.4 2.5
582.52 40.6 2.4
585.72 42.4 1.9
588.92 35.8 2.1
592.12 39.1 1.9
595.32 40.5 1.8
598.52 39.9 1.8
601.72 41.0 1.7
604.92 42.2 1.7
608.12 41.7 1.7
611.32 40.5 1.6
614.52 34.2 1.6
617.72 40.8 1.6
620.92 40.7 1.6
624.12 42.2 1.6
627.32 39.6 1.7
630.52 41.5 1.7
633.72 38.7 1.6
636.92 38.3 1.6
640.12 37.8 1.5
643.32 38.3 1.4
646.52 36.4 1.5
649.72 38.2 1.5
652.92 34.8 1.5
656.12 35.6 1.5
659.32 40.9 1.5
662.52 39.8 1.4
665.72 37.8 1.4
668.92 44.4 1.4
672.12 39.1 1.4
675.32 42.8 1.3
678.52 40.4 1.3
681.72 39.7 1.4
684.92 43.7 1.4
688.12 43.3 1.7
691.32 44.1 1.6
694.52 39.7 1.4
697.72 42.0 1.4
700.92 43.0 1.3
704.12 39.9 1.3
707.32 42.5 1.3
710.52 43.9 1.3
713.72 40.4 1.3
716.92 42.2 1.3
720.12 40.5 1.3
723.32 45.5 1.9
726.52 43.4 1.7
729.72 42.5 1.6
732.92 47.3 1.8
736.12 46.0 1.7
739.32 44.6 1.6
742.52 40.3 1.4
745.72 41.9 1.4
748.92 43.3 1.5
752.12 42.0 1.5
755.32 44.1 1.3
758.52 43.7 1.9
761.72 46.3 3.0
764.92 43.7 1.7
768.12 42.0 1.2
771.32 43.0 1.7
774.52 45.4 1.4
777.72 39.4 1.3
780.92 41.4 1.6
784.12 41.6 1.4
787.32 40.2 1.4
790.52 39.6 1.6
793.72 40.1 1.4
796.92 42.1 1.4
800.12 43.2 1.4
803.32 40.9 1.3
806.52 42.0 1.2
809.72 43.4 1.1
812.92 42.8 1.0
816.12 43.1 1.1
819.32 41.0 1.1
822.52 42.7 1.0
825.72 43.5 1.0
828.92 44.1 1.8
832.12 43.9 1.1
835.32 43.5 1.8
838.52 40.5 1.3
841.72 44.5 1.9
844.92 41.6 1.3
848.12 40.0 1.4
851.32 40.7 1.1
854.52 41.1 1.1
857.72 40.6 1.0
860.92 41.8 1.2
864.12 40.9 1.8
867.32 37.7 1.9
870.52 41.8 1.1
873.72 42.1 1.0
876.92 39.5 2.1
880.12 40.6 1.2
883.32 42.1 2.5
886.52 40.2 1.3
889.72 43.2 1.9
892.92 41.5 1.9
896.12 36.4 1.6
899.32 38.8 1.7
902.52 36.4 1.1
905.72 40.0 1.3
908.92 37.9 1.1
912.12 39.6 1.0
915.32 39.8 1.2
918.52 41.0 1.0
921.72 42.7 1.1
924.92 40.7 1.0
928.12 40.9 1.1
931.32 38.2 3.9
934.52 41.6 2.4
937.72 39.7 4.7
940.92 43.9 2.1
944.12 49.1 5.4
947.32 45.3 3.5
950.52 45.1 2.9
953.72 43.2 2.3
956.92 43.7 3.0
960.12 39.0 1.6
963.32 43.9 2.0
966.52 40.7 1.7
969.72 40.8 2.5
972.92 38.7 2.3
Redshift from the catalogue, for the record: 0.262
